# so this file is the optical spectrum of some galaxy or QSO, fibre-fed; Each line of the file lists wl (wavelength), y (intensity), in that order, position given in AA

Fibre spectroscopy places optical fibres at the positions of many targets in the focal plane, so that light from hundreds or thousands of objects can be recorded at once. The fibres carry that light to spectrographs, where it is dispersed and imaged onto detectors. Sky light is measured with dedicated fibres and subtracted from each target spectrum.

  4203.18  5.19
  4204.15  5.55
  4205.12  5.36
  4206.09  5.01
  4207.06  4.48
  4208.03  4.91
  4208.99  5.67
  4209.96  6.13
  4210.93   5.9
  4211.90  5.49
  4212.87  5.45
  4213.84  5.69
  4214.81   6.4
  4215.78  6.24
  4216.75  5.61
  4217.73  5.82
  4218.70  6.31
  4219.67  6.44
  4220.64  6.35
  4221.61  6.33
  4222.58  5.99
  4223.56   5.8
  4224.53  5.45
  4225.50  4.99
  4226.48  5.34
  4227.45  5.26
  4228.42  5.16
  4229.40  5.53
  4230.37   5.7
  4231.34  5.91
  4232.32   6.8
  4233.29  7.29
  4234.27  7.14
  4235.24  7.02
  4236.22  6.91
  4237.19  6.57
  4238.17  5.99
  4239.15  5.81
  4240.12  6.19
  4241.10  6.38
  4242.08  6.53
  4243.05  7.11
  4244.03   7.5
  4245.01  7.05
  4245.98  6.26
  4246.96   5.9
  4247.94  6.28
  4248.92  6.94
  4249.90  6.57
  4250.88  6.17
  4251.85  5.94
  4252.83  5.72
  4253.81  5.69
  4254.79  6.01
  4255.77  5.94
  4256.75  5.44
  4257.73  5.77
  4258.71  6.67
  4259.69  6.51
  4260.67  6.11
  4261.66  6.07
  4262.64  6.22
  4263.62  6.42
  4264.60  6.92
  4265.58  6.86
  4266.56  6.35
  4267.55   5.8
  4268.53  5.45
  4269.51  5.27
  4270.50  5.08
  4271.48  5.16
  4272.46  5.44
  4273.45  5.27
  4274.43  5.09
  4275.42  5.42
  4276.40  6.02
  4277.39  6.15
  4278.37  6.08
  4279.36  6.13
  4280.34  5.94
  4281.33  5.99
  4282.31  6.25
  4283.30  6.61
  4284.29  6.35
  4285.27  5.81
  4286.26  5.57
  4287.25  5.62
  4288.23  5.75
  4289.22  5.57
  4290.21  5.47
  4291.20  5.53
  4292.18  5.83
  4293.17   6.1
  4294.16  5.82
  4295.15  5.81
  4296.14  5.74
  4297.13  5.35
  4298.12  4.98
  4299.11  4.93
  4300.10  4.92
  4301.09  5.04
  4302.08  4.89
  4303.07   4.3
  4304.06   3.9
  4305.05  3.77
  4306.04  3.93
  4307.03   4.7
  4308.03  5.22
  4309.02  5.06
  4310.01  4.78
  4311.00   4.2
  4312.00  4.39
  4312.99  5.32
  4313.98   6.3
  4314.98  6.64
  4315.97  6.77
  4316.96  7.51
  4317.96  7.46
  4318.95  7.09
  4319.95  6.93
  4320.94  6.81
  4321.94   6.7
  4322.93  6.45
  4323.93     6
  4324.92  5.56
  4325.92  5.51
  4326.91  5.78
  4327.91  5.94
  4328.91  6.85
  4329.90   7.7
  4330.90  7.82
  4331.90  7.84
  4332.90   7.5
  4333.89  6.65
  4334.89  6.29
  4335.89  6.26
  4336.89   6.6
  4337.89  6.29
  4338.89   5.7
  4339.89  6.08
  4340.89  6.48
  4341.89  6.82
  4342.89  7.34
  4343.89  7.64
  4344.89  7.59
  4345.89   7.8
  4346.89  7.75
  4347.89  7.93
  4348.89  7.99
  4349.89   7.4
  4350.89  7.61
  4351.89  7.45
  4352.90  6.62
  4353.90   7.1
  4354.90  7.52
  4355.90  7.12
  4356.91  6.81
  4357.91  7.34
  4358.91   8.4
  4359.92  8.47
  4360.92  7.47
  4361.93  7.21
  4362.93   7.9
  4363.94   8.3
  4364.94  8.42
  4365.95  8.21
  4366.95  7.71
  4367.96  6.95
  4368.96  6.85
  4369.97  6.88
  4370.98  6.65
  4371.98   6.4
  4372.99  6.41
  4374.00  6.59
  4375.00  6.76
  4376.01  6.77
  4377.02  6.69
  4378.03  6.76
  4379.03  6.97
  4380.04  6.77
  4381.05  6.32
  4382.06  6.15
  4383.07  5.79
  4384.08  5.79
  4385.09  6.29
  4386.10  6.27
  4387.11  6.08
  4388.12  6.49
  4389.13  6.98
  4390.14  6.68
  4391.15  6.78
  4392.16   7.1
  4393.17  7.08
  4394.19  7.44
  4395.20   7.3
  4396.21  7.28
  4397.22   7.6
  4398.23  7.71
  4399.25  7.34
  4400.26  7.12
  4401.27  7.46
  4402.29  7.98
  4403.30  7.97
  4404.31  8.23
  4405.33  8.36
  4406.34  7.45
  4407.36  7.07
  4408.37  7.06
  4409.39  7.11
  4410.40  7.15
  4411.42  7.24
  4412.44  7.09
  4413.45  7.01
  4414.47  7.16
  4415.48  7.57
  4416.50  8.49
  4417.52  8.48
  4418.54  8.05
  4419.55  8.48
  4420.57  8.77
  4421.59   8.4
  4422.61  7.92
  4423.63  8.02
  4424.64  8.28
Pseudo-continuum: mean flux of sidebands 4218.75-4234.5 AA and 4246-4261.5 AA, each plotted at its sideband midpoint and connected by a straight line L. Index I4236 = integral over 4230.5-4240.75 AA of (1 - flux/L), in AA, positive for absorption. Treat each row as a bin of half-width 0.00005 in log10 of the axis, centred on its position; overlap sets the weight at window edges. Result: -0.9 AA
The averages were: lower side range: 5.96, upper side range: 6.11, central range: 6.53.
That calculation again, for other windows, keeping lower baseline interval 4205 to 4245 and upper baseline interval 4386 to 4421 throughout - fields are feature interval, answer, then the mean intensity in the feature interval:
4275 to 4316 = 7.1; 5.44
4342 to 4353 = -0.9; 7.57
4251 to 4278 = 1.9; 5.89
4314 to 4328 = 0.5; 6.52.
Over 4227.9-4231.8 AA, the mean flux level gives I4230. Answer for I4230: 5.58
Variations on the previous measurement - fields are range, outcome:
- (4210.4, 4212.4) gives 5.7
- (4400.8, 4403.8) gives 7.8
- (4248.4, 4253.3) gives 6.27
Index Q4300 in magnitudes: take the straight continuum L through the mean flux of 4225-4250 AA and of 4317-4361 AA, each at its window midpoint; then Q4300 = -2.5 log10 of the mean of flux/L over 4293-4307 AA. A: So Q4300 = 0.34 mag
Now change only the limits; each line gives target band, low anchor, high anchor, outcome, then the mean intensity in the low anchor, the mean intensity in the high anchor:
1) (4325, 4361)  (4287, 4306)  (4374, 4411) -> -0.17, 5.19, 7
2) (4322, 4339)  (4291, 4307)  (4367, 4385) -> -0.16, 5.04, 6.58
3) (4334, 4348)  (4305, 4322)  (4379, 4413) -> -0.11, 5.78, 7.05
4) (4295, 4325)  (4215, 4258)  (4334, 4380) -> 0.22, 6.17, 7.15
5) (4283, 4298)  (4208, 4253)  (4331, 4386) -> 0.14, 6.14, 7.06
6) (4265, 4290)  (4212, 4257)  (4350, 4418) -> 0.11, 6.15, 7.19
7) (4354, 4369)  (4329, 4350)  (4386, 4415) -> -0.07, 7.11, 7.24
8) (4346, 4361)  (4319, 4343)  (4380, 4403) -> -0.13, 6.57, 6.87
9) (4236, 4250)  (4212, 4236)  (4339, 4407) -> -0.06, 6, 7.17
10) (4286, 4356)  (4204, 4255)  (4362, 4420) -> 0.09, 6.04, 7.18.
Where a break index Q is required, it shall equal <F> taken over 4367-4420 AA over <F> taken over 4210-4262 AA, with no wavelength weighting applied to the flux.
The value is 1.15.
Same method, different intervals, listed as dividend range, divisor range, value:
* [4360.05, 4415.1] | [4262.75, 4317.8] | 1.27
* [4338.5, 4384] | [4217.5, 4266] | 1.15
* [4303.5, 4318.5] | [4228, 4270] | 0.85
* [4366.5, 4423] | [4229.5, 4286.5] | 1.16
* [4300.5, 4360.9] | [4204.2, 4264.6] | 1.07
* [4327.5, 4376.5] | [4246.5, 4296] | 1.21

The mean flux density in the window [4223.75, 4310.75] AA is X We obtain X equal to 5.81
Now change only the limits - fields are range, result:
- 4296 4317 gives 5.06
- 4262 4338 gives 5.87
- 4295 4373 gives 6.52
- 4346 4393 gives 7.07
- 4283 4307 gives 5.29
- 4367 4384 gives 6.61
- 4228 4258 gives 6.3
